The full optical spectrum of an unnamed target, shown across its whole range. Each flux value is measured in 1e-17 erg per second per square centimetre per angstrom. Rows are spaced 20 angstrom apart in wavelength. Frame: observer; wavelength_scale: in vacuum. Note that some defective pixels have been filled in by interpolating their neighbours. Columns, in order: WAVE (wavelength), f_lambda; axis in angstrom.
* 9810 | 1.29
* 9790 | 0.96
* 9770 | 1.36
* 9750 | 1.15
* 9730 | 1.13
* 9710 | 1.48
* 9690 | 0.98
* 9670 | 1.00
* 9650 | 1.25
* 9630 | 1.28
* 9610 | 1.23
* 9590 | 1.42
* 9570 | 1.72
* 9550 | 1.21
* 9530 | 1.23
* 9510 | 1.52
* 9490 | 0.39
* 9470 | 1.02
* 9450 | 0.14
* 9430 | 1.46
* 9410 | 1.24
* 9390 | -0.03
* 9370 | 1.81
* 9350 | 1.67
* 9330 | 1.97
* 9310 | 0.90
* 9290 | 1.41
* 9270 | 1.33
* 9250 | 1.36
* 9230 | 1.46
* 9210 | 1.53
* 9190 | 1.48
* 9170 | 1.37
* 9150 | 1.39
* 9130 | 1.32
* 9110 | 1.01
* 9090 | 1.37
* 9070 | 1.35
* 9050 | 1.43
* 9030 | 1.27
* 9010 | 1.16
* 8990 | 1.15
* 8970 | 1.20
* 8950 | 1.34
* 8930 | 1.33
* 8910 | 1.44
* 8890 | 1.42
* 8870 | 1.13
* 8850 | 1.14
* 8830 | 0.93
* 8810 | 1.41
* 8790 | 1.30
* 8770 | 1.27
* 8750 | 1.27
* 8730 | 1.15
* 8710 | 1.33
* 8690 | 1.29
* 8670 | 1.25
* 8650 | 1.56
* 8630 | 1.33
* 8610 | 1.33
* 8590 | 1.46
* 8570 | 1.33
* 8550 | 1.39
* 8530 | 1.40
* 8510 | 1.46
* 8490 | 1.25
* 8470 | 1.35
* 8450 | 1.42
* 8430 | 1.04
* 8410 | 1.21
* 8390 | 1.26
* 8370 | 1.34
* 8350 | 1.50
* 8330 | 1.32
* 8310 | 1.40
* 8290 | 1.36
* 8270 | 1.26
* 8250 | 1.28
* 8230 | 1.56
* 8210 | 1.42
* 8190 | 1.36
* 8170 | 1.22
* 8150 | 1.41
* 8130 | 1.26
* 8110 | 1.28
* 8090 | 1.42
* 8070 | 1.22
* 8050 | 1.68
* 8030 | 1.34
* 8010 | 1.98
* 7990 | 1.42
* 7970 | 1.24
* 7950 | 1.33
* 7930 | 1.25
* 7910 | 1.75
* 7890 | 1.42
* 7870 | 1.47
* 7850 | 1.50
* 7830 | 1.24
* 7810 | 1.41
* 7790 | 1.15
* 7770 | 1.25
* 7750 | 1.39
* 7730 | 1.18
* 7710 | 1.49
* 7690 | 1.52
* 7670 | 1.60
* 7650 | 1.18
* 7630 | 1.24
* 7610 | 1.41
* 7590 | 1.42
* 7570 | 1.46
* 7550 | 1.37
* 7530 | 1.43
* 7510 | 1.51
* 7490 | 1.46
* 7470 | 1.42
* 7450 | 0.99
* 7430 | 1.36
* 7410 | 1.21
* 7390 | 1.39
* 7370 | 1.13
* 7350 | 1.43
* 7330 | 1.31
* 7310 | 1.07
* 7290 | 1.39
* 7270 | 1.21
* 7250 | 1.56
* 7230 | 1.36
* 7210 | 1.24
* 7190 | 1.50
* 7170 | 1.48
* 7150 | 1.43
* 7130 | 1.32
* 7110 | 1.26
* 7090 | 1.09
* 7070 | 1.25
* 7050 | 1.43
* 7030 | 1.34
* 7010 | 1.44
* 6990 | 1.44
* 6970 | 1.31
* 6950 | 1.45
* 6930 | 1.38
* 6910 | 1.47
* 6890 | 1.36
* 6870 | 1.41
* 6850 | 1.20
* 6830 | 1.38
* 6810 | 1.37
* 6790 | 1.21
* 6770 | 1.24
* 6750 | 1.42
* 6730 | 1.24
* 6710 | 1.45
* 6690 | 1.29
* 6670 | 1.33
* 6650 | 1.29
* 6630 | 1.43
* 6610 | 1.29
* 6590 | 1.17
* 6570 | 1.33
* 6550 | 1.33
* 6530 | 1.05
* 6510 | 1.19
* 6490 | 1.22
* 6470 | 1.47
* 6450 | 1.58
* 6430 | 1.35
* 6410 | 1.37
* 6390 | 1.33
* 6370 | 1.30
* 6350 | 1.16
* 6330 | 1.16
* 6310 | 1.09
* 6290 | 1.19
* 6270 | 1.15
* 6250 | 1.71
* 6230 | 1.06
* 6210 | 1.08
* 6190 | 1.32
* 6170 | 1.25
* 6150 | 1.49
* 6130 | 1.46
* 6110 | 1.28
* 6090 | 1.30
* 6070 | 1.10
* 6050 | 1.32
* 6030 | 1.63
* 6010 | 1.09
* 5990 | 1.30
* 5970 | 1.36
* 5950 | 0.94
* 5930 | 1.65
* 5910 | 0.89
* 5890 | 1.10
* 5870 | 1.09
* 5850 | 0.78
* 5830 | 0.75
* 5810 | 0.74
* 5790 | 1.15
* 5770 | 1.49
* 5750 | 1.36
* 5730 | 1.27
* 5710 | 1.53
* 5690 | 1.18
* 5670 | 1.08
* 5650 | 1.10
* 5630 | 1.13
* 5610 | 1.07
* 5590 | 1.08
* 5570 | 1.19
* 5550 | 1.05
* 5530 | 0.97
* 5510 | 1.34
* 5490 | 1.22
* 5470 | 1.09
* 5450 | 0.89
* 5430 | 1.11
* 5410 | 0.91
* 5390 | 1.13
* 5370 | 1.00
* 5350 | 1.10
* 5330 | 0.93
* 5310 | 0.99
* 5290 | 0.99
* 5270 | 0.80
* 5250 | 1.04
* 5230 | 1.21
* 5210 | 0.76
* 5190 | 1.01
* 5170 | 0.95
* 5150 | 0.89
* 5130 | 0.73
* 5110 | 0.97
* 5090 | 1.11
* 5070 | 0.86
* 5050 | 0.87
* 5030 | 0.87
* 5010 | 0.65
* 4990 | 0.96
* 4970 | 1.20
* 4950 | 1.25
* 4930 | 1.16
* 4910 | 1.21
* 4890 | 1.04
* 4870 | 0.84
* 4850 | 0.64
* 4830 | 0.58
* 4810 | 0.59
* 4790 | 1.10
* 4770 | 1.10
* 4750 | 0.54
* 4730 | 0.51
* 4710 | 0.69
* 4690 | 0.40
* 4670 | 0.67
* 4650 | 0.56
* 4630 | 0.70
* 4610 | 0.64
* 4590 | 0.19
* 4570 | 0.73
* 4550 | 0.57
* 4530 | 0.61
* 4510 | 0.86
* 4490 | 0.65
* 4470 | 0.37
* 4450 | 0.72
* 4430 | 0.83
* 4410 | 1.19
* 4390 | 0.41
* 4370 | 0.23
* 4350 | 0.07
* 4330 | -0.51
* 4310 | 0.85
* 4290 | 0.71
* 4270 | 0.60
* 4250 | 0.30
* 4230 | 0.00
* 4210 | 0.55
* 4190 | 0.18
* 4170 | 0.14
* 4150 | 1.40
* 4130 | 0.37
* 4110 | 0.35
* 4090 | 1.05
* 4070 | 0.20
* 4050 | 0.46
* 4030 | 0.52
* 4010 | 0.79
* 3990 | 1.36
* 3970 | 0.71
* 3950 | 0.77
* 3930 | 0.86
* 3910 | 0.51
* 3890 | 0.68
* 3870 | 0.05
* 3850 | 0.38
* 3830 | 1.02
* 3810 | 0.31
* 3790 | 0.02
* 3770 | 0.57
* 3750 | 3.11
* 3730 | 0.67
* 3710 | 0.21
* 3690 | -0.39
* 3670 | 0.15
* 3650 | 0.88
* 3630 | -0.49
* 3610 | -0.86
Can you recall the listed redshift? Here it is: 0.22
